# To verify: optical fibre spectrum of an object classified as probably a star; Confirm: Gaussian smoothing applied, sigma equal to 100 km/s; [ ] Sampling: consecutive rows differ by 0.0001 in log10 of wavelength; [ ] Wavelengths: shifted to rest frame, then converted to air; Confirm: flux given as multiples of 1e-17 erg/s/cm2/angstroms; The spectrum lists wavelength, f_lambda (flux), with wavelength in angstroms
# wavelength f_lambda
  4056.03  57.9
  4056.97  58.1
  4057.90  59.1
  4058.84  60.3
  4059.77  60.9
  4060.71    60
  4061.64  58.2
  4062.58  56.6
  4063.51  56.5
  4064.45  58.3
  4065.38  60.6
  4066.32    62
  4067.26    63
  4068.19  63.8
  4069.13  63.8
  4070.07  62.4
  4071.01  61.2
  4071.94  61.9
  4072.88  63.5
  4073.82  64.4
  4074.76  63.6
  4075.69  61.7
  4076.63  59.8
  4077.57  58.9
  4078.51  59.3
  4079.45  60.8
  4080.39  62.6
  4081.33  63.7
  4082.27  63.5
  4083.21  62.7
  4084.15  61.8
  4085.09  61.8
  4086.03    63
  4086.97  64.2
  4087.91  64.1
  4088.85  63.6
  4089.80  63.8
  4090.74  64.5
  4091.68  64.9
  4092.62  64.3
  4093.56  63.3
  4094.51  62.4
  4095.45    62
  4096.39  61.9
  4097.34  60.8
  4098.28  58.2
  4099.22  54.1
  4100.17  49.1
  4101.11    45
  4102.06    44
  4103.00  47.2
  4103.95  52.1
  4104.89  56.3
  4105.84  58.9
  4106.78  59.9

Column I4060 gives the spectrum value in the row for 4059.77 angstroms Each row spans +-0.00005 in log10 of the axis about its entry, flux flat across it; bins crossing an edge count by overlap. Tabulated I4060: 60.9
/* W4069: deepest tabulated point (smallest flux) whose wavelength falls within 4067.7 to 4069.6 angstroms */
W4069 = 63.8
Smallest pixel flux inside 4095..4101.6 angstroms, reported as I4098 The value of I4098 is 45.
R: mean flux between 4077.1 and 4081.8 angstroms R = 61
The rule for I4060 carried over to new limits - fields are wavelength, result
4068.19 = 63.8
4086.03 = 63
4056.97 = 58.1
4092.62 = 64.3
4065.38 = 60.6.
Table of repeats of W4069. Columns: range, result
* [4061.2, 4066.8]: 56.5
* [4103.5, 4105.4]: 52.1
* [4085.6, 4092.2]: 63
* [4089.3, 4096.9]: 61.9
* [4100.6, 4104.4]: 44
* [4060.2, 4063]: 56.6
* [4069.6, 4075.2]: 61.2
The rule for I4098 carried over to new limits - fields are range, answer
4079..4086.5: 60.8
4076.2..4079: 58.9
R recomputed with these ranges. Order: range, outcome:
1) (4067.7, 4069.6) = 63.9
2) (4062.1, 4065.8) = 58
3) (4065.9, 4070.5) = 63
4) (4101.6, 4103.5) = 45.7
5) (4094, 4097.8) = 61.7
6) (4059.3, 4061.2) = 60.6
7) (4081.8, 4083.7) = 63.1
